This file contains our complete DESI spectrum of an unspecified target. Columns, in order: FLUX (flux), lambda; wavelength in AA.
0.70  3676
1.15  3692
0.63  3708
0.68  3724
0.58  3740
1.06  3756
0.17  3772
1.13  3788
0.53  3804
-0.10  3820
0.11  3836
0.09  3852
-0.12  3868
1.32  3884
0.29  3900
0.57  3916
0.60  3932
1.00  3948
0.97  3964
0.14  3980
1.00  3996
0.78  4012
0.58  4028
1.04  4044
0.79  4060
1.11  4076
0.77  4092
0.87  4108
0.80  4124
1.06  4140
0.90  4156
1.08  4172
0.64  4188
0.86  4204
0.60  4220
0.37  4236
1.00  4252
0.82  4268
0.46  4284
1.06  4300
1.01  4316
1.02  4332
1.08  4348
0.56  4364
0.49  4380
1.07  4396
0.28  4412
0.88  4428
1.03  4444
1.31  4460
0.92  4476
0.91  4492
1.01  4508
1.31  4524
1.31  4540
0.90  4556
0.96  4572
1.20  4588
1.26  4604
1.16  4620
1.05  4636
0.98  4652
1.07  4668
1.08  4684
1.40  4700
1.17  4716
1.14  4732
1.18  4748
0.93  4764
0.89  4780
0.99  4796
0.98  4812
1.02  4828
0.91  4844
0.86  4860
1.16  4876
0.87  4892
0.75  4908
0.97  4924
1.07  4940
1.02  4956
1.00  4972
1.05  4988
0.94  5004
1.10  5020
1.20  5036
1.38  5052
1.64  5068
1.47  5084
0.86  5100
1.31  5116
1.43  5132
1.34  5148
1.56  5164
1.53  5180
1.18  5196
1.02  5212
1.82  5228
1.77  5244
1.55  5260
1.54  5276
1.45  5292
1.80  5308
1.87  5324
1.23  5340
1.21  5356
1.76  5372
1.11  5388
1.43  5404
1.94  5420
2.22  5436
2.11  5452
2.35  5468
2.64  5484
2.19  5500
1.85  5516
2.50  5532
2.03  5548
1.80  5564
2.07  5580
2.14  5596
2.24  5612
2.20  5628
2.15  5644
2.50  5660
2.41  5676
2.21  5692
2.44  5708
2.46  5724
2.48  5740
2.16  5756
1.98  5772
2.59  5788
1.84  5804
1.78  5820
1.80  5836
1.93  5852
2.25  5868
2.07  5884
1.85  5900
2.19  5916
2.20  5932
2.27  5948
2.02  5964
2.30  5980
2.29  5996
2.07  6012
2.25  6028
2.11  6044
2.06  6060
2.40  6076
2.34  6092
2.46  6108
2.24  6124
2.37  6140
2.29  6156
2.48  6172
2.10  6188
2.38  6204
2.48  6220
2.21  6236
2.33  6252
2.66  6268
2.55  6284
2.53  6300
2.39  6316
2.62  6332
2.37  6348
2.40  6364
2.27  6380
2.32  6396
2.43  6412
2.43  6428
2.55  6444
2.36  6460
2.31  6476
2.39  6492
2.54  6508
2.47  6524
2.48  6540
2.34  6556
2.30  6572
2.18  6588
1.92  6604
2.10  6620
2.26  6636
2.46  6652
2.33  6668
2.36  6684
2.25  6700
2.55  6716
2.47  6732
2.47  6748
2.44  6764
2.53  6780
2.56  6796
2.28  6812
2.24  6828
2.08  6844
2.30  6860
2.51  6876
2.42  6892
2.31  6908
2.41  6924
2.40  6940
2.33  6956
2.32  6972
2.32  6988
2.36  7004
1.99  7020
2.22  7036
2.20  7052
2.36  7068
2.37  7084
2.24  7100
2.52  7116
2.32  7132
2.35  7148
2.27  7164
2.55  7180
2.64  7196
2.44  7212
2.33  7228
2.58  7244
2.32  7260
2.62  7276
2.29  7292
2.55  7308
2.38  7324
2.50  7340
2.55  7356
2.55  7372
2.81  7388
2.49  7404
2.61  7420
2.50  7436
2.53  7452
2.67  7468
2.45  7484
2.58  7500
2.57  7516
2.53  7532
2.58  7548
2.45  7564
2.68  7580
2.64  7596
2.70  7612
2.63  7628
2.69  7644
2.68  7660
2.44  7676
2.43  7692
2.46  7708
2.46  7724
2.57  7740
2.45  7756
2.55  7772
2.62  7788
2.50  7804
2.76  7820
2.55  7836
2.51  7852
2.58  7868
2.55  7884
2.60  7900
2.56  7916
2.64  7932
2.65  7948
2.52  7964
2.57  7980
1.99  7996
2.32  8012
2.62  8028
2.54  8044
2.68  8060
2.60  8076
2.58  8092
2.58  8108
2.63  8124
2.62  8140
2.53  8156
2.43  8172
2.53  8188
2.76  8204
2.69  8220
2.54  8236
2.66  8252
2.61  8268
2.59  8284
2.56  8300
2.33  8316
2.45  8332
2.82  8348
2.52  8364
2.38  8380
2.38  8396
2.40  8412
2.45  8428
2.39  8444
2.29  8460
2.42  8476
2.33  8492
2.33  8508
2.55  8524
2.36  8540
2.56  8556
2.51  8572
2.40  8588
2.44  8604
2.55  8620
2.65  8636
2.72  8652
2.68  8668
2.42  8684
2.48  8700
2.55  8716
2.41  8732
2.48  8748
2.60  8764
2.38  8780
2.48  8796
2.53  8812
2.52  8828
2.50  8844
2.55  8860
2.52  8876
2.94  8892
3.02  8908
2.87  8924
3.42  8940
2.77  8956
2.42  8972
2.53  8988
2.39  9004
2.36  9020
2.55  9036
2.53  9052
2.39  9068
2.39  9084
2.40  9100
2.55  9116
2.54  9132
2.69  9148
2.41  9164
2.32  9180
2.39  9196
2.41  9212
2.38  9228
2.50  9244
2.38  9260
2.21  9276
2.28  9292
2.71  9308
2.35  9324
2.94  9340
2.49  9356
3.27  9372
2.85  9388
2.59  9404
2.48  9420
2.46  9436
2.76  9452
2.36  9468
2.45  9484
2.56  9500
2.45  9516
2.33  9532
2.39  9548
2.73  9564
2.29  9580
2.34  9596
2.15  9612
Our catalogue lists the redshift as 0.36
